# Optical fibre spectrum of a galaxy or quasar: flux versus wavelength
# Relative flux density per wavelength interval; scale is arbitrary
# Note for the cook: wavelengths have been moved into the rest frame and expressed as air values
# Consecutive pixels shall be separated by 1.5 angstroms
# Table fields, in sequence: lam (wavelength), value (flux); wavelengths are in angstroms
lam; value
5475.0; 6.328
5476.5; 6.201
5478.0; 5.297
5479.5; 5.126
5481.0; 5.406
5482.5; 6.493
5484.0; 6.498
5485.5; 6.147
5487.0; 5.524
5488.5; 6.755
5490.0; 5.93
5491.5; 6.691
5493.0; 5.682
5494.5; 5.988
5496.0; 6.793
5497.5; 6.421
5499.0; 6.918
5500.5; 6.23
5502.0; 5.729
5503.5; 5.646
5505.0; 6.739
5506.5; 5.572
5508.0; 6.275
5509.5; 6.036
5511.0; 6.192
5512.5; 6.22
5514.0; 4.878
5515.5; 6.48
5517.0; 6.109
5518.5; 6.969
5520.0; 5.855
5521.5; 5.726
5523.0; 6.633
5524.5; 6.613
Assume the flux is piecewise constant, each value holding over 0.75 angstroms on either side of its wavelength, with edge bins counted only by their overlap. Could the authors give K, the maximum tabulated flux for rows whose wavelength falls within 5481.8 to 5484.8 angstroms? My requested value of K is 6.498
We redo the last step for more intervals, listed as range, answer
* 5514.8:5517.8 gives 6.48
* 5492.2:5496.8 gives 6.793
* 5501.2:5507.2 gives 6.739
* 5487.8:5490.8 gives 6.755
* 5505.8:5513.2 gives 6.275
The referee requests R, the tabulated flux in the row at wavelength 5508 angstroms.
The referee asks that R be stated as 6.275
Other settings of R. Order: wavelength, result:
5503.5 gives 5.646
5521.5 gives 5.726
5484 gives 6.498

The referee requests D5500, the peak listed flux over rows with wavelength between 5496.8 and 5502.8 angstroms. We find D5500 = 6.918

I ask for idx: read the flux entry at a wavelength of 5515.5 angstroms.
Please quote 6.48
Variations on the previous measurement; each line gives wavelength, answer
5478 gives 5.297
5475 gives 6.328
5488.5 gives 6.755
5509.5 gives 6.036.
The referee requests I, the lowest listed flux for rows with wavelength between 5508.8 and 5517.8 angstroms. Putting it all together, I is 4.878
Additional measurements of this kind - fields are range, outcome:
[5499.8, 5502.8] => 5.729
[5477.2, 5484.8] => 5.126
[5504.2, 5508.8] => 5.572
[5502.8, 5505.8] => 5.646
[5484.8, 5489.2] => 5.524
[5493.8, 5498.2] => 5.988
